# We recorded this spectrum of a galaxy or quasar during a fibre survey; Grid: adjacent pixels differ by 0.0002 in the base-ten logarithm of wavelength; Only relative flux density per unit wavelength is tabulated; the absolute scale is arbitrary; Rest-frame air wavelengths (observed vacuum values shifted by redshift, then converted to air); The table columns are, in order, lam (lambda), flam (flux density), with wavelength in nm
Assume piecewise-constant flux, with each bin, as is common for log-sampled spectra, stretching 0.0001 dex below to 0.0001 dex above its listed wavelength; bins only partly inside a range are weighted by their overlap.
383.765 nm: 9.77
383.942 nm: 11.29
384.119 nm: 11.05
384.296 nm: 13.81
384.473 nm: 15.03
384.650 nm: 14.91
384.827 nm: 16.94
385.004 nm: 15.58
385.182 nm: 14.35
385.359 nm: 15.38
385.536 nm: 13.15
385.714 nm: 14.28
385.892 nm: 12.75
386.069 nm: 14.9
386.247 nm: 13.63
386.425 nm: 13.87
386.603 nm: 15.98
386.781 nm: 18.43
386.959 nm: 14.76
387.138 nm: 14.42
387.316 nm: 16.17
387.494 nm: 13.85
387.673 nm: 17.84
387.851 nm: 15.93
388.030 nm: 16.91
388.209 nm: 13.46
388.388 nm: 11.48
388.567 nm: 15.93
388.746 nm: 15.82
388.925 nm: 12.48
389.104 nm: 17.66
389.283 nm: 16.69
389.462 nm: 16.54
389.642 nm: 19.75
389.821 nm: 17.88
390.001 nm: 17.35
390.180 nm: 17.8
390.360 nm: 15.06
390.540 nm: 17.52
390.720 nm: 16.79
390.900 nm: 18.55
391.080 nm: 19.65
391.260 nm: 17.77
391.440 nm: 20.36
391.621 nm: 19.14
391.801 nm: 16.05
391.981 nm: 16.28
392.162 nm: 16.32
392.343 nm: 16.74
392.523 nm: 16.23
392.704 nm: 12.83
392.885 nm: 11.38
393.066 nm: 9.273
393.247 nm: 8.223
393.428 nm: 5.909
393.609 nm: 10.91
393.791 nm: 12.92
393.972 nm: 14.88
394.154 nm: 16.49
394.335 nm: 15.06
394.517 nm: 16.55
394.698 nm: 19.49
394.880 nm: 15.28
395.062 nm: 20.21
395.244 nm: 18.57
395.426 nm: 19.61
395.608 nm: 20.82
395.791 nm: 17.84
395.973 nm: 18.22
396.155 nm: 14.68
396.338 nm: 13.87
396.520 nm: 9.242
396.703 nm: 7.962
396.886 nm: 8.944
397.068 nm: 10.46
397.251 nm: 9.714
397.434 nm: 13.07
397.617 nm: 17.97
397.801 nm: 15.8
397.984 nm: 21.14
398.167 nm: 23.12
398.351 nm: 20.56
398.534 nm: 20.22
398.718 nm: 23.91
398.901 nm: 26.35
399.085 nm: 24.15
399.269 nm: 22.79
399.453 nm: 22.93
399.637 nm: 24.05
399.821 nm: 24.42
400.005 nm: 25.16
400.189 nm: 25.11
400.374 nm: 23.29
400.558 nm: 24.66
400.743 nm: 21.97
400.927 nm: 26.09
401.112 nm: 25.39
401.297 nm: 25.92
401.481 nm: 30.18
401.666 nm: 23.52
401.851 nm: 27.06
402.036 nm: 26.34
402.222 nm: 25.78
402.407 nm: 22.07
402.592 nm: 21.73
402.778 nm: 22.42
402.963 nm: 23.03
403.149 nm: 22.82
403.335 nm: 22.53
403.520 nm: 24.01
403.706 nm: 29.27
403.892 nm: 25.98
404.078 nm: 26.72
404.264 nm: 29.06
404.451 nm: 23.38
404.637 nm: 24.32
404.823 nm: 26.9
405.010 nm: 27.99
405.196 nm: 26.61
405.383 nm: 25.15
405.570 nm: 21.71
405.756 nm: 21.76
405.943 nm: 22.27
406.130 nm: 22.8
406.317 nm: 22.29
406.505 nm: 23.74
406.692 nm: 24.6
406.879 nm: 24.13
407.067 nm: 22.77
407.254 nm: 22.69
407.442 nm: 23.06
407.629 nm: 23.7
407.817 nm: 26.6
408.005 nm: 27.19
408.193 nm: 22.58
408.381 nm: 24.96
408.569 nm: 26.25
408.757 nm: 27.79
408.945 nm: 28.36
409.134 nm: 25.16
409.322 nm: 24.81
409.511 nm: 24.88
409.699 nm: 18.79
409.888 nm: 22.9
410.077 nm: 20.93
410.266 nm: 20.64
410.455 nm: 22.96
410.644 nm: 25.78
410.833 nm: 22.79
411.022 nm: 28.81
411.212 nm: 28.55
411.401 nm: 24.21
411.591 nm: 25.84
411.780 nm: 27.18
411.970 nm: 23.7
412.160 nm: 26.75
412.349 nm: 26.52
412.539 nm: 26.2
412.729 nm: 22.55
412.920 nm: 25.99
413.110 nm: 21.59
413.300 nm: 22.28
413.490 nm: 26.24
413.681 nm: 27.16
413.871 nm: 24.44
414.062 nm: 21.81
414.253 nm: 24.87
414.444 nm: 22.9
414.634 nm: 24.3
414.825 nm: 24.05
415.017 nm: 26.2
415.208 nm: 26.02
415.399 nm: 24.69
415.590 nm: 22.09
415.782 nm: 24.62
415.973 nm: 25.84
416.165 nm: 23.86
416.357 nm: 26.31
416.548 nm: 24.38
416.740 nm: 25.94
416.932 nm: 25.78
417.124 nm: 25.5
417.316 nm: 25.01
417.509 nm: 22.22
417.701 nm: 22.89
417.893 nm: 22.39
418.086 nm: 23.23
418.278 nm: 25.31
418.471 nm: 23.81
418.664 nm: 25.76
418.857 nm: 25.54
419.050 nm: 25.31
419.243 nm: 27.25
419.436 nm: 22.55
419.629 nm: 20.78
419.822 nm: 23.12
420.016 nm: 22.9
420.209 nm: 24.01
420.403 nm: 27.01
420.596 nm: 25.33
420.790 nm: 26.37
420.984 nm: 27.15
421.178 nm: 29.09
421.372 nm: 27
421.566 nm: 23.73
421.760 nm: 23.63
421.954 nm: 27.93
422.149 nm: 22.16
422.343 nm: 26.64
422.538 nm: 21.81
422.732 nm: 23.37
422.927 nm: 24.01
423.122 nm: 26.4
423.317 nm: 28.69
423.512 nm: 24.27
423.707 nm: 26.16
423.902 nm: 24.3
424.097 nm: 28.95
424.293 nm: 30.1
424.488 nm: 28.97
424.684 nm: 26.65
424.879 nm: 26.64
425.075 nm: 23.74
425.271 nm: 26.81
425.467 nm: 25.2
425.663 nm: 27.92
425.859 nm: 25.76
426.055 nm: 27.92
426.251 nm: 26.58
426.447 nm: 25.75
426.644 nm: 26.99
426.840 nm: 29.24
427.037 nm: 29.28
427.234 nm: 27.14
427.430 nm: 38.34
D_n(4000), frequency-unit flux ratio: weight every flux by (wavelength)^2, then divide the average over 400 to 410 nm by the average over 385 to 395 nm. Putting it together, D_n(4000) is 1.7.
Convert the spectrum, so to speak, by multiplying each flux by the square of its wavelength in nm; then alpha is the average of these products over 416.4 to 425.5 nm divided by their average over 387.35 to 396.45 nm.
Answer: 1.83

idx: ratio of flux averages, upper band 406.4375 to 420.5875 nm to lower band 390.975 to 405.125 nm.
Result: 1.24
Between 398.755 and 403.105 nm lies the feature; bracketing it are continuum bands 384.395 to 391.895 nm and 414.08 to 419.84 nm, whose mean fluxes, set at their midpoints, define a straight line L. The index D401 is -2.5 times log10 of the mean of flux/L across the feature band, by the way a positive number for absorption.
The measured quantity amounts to -0.24 mag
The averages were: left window 16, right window 24.4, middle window 24.5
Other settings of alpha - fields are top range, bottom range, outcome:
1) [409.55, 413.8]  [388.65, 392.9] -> 1.61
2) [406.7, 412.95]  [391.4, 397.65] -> 1.84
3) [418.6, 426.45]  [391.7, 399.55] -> 1.81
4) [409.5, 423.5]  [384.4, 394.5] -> 1.84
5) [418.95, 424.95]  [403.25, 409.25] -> 1.11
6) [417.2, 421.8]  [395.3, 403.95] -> 1.28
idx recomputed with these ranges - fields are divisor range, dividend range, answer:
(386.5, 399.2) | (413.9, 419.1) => 1.51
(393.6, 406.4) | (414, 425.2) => 1.18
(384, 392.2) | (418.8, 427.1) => 1.63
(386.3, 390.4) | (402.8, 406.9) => 1.54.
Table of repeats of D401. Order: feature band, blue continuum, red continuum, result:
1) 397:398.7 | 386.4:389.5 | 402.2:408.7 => 0.19 mag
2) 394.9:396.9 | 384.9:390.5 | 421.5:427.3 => 0.14 mag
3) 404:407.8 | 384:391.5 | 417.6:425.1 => -0.17 mag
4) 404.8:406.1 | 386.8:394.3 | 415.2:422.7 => -0.20 mag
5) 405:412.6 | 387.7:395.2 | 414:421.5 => -0.14 mag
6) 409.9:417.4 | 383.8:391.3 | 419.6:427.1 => -0.07 mag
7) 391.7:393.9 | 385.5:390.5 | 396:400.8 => 0.32 mag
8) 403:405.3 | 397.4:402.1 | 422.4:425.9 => -0.08 mag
